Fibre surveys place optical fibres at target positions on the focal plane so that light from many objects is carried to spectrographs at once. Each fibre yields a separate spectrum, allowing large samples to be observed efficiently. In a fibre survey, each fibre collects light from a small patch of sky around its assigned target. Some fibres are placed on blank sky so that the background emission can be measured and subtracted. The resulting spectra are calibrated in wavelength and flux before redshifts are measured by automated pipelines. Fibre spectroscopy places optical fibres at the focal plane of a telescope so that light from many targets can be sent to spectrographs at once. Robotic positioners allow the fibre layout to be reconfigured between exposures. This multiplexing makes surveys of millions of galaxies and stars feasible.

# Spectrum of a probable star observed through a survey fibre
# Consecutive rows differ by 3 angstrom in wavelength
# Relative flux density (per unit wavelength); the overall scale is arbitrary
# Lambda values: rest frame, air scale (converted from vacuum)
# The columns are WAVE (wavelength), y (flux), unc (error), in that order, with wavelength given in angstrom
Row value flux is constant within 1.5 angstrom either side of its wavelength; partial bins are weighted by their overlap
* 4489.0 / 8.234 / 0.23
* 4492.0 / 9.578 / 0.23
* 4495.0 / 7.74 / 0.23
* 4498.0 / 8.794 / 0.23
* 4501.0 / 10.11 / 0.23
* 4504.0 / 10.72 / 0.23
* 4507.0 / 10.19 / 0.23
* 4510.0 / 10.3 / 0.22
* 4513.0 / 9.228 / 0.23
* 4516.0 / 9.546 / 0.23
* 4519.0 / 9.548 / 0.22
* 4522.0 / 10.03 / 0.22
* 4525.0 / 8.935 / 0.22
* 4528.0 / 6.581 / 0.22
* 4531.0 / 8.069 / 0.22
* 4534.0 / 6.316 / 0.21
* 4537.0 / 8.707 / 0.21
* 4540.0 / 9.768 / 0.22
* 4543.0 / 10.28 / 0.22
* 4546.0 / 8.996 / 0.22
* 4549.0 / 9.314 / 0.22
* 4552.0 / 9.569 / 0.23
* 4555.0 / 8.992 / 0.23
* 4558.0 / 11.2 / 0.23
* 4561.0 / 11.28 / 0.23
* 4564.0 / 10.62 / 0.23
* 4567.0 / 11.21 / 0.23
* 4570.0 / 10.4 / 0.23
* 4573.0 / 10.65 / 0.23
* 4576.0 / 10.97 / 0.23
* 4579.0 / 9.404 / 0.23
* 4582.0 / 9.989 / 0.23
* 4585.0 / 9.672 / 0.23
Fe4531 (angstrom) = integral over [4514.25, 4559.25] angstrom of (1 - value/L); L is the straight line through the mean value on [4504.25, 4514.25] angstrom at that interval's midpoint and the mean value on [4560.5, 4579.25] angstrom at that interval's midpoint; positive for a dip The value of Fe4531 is 5.6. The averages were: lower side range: 10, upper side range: 10.7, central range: 9.05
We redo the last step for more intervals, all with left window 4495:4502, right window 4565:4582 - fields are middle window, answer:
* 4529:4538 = 2.0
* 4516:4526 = -0.1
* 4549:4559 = 0.3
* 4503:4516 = -1.1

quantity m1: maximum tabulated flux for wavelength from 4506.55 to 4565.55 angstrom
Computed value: 11.28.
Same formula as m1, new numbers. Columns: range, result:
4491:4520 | 10.72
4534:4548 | 10.28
